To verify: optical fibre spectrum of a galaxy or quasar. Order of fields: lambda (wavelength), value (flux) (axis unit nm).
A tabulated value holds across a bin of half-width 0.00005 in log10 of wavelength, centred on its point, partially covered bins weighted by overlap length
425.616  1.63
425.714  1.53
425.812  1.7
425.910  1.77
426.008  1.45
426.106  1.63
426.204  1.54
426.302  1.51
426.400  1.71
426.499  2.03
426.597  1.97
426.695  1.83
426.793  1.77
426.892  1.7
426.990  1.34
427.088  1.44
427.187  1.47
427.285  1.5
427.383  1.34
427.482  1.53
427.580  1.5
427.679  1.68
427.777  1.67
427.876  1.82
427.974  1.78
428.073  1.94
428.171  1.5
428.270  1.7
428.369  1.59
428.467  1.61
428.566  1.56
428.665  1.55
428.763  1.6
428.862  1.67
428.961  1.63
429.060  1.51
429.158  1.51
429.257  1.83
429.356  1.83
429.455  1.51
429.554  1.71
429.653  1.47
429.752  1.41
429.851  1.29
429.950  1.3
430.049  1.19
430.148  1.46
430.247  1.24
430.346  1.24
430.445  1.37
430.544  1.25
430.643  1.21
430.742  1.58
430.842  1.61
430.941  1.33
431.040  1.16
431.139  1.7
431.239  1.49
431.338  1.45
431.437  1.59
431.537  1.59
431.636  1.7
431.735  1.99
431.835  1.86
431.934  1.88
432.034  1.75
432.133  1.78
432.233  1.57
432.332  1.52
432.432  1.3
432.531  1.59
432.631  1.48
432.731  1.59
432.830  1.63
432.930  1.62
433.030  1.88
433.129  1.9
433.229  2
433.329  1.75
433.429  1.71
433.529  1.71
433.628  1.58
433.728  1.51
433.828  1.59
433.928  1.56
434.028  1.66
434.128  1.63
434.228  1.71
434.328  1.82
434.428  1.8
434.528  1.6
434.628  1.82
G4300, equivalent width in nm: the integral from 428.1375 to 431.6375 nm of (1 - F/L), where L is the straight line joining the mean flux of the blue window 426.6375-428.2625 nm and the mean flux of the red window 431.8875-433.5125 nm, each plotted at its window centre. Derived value 0.32 nm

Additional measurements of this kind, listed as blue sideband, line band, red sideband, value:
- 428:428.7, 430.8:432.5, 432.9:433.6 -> 0.14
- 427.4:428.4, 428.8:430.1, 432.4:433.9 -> 0.10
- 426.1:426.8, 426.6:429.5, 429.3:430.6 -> -0.06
